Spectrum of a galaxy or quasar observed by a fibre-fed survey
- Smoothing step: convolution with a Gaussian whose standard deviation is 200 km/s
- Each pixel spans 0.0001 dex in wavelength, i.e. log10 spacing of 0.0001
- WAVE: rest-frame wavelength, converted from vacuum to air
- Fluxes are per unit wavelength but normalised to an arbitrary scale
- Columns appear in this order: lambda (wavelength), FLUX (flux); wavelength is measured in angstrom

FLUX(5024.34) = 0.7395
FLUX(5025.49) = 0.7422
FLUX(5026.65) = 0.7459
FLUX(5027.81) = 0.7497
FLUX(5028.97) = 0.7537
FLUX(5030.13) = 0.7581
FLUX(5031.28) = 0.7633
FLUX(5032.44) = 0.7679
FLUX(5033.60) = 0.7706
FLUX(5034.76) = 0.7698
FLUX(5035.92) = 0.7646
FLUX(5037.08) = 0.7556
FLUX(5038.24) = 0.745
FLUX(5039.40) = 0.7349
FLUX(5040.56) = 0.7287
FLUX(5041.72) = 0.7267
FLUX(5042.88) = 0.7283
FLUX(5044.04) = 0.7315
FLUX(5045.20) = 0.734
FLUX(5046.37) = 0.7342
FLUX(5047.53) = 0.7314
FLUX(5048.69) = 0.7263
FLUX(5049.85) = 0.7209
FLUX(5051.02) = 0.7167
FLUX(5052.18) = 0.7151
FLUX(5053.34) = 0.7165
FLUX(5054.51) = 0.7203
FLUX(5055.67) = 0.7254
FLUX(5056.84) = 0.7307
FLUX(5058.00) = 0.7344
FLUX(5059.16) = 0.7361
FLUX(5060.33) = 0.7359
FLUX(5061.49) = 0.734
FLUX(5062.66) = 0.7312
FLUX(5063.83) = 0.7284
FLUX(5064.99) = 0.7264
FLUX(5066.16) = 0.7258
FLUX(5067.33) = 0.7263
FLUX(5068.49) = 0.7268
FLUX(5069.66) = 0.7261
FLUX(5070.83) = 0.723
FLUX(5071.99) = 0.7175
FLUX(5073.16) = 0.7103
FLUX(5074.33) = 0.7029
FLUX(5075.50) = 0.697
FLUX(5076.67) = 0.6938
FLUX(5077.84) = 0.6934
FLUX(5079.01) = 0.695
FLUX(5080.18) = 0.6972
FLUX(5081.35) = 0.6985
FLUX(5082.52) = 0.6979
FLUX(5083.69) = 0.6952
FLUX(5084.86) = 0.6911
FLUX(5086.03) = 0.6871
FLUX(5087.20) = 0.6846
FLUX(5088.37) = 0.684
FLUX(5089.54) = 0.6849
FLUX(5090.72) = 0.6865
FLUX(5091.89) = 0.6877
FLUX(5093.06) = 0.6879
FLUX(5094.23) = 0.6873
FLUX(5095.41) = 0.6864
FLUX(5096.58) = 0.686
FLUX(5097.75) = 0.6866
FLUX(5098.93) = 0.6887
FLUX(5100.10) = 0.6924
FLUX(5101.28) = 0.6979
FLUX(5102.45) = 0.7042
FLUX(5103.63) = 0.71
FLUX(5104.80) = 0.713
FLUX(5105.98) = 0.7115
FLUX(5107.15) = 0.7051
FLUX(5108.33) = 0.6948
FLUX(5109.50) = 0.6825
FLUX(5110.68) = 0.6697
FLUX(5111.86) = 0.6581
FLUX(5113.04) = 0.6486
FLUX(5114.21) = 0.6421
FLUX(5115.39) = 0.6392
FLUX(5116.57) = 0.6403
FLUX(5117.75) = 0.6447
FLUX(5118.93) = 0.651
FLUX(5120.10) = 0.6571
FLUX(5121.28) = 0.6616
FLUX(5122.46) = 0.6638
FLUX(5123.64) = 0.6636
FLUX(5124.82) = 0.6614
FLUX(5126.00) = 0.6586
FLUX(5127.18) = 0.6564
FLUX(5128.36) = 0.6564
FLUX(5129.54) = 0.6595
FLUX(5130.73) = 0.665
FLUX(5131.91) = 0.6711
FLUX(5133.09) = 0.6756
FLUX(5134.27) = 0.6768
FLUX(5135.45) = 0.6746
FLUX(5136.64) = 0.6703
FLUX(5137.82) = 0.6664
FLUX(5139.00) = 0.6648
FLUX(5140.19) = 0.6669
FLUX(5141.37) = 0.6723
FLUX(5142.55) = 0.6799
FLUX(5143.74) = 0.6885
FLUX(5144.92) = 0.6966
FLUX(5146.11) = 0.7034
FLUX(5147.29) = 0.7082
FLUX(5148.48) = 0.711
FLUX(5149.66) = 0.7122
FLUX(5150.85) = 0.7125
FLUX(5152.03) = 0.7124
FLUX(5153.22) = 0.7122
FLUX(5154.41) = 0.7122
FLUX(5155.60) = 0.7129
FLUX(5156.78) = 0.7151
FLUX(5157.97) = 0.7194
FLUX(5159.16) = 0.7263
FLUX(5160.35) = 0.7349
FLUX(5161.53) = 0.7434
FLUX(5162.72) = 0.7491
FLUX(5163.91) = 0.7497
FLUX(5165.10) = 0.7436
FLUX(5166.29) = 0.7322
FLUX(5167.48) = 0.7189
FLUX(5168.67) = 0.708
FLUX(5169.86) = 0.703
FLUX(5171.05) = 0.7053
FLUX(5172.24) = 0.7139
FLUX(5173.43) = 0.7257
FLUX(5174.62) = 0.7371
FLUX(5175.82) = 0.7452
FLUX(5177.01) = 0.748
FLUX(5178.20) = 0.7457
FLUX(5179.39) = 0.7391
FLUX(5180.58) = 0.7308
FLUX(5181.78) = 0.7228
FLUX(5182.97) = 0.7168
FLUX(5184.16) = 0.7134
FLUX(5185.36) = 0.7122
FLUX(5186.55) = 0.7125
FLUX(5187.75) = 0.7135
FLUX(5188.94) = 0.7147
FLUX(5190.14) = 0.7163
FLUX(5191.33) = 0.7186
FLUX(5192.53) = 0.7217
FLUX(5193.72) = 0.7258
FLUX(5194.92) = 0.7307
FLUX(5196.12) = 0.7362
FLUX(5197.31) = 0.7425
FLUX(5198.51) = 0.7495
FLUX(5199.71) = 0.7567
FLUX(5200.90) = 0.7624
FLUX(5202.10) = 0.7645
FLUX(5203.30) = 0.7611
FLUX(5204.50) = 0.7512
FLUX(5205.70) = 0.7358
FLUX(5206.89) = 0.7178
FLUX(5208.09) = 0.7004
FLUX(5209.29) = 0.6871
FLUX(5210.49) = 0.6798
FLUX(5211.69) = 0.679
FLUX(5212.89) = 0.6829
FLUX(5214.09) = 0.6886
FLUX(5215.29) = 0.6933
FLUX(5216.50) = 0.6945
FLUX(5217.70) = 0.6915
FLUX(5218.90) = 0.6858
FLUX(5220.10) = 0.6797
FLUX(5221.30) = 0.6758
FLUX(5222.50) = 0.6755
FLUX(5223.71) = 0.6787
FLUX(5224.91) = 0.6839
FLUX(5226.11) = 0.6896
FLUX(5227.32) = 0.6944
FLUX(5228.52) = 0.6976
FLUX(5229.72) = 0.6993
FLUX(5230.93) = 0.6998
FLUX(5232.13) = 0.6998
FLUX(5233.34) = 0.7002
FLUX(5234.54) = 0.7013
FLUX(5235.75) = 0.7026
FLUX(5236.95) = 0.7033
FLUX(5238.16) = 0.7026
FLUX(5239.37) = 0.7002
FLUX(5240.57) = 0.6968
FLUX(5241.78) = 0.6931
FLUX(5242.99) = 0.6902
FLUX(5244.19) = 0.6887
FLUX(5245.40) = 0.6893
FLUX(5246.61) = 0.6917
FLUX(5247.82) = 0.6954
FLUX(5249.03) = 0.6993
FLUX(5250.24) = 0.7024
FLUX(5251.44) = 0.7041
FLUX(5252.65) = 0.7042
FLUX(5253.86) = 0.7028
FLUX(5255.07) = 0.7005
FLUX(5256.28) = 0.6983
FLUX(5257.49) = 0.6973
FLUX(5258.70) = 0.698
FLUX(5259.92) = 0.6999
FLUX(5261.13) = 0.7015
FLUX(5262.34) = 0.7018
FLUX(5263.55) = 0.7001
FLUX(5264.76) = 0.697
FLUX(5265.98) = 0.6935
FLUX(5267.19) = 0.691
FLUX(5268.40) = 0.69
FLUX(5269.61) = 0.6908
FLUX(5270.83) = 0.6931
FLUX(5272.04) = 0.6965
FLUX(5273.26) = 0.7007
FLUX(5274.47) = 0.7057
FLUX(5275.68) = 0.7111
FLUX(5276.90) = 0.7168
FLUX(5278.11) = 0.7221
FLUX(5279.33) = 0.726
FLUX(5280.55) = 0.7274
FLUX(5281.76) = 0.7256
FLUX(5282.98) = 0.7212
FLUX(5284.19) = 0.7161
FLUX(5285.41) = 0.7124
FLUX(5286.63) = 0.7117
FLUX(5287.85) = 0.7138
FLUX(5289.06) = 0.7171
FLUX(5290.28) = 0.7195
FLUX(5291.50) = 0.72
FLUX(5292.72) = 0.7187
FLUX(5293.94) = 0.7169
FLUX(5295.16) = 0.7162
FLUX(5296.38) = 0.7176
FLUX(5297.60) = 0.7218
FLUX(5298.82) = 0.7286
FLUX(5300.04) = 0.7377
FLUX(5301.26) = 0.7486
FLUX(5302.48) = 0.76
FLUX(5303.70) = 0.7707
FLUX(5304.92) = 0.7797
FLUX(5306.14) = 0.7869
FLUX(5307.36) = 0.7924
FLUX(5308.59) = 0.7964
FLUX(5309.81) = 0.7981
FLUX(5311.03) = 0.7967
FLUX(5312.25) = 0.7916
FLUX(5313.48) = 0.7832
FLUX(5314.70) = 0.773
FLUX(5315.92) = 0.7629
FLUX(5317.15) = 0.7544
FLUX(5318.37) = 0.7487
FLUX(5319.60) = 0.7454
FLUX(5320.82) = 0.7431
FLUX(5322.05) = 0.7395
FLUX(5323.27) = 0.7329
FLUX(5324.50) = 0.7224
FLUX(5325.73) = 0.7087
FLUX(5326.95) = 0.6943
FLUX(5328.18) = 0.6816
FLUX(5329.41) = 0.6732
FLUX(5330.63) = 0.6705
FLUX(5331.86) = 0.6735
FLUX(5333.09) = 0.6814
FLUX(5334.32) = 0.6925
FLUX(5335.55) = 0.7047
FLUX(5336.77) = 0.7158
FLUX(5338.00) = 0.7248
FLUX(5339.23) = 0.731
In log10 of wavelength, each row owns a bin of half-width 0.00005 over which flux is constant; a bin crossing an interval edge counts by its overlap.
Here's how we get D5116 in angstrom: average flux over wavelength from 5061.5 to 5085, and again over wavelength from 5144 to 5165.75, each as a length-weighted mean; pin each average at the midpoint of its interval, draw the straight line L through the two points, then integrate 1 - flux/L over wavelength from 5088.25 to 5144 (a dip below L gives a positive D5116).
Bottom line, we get 3.2 angstrom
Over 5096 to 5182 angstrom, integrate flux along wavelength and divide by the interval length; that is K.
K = 0.695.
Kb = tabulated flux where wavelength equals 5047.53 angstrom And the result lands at 0.7314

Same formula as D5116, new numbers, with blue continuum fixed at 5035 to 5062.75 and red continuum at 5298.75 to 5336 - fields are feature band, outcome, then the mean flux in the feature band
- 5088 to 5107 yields 1.0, 0.694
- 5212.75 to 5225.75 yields 0.9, 0.685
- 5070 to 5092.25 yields 1.1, 0.697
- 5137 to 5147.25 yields 0.8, 0.682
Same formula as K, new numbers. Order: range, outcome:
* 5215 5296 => 0.701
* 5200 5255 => 0.701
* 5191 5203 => 0.742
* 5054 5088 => 0.713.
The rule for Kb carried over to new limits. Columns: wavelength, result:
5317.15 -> 0.7544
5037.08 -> 0.7556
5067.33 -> 0.7263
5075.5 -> 0.697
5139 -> 0.6648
